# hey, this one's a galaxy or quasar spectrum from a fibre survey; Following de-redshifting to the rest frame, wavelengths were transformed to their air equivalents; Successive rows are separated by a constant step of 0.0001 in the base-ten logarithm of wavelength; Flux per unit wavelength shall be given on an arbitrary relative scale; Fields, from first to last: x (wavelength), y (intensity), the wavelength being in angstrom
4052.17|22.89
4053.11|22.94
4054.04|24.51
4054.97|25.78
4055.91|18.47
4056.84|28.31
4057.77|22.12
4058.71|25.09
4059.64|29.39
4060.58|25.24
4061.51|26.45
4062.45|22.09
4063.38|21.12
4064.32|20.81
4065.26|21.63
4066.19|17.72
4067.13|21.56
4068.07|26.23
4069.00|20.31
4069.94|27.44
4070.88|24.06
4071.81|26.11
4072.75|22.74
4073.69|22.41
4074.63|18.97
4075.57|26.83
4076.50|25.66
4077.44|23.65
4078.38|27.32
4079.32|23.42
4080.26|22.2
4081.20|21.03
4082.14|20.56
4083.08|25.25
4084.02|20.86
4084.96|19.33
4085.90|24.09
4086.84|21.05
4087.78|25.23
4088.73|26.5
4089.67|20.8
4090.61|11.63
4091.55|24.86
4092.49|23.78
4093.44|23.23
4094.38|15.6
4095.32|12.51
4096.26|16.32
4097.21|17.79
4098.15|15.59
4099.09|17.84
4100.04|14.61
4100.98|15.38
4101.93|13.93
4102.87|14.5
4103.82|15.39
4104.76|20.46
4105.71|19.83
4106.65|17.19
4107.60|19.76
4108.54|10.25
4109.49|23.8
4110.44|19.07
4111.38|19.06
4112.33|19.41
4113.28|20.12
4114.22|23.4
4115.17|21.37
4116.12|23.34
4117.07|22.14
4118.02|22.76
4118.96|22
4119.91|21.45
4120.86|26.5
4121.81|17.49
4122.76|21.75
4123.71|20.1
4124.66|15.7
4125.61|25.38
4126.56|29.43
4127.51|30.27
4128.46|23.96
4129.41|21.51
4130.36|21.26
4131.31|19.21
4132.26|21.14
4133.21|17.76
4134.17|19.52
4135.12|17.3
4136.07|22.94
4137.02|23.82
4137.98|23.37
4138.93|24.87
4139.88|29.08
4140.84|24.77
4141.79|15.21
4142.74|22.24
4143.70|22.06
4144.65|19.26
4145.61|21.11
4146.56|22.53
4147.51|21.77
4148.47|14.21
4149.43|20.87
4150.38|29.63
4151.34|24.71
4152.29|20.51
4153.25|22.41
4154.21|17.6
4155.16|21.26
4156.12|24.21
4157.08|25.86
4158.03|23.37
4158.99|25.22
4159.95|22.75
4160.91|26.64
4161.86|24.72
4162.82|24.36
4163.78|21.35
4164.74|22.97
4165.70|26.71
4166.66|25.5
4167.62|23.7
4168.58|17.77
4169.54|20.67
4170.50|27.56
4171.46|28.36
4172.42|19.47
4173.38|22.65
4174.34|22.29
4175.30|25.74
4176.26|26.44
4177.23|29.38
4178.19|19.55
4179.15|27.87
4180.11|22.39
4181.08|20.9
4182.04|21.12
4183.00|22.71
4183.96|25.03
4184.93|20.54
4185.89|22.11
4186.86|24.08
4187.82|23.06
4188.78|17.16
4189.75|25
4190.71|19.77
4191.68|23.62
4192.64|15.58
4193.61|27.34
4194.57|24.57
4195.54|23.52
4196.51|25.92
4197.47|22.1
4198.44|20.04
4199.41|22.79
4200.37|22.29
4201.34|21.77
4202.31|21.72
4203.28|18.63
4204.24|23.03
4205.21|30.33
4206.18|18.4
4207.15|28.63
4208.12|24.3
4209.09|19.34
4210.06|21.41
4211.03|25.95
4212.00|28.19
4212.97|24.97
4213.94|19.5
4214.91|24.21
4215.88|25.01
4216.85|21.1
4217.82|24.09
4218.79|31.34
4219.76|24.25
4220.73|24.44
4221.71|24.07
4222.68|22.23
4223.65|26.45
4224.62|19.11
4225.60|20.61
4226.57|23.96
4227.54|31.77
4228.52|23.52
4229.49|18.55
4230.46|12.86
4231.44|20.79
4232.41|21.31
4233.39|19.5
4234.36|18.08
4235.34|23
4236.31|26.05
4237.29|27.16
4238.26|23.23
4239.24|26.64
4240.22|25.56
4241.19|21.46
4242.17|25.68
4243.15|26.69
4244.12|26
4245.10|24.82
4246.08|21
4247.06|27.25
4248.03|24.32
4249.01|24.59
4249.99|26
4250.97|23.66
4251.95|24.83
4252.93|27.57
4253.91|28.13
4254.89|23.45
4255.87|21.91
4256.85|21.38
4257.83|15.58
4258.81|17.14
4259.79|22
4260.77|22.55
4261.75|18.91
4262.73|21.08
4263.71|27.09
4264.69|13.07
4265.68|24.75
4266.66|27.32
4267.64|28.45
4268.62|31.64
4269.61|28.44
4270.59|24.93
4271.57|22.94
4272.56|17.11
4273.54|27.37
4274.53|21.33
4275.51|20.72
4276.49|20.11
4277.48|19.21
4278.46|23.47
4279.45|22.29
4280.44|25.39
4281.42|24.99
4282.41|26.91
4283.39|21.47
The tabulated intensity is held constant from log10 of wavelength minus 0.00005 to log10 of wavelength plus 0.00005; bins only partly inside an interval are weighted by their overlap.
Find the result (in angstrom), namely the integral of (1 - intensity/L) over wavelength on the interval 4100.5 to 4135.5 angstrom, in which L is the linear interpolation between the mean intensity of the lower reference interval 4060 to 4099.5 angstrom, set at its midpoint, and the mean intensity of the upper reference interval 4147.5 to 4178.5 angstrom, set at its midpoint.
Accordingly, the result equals 3.44 angstrom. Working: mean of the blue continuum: 21.9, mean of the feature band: 20.4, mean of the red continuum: 23.4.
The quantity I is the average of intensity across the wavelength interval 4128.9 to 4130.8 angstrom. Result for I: 21.5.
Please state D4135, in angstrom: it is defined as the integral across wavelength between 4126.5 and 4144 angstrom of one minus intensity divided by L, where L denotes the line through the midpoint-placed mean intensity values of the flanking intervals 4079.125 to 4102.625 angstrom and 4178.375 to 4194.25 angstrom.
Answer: -1.3 angstrom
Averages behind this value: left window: 19.6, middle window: 22.5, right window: 22.4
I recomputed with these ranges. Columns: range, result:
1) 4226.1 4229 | 26.4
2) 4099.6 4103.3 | 14.6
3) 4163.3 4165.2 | 22.1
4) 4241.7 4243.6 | 26.1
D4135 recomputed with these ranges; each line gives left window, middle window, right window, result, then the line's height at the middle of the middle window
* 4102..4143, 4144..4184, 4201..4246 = -2.0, 22.1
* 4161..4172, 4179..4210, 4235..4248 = 2.3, 24.4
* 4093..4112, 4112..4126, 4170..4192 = -2.4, 18.4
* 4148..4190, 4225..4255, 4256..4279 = -1.5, 22.7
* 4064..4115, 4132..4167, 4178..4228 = -0.9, 22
